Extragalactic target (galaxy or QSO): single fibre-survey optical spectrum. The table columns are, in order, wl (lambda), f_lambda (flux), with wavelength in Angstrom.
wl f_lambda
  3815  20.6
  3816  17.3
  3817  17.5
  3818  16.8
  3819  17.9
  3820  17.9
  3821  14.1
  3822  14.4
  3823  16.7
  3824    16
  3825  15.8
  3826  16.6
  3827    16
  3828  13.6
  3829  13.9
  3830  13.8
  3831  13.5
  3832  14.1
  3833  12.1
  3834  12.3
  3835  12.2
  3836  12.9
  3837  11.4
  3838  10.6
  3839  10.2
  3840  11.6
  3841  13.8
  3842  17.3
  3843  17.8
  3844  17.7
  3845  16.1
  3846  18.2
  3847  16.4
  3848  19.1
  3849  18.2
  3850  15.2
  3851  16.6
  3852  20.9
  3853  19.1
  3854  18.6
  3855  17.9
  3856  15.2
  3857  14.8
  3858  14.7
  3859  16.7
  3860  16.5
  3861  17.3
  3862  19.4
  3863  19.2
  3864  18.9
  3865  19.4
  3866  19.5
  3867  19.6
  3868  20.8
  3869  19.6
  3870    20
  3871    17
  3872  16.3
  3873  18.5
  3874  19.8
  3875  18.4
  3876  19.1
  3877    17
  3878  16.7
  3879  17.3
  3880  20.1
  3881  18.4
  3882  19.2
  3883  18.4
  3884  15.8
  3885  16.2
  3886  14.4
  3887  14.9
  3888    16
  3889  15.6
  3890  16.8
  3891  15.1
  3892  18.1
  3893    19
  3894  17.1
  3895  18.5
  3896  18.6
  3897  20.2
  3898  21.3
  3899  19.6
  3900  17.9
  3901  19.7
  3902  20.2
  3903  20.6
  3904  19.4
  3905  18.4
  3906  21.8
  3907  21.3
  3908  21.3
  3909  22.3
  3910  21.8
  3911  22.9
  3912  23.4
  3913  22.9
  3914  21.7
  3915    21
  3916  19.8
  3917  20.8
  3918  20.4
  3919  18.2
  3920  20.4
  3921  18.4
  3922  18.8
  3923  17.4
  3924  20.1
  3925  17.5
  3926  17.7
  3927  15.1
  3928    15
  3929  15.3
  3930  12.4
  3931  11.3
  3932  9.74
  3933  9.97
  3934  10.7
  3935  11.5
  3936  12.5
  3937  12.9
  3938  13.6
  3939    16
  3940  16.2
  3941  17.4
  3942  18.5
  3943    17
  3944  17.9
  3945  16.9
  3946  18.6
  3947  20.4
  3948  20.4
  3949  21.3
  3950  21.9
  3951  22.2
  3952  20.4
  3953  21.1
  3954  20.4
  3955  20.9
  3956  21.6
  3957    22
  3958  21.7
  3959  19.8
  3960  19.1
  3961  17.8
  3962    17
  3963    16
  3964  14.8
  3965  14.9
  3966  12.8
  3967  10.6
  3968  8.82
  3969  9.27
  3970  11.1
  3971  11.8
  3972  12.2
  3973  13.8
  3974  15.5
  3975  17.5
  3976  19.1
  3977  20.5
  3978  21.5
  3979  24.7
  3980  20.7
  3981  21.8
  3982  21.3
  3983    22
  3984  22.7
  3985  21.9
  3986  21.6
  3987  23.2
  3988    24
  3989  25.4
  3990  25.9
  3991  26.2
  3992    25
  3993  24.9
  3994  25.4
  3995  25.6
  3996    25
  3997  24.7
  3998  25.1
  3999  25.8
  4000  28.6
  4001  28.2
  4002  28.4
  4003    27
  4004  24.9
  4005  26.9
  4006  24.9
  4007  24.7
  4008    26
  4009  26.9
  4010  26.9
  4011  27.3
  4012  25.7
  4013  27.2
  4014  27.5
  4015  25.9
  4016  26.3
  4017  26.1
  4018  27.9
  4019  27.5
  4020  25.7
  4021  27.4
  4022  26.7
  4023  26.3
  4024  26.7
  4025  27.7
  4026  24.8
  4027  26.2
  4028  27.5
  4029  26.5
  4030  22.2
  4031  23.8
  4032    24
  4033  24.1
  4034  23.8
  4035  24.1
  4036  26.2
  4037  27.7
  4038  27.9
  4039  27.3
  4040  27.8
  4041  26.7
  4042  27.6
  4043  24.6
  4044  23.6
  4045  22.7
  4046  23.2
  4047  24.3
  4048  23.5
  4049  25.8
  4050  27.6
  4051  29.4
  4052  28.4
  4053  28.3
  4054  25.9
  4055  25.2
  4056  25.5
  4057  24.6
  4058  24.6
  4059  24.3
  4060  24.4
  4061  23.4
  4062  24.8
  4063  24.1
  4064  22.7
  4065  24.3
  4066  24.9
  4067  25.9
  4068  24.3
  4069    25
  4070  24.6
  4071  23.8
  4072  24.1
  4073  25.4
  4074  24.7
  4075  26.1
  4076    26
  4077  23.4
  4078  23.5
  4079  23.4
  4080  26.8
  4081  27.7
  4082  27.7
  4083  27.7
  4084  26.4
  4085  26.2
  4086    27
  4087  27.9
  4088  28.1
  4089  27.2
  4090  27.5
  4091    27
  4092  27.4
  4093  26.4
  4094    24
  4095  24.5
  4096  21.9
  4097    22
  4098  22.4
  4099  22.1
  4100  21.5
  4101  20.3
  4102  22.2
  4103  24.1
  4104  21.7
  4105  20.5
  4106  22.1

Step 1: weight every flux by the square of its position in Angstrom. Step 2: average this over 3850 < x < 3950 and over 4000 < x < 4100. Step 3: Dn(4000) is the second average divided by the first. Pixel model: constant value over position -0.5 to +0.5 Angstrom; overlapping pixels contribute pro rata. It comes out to 1.5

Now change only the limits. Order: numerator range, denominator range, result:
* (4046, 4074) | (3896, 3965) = 1.45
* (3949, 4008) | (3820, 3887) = 1.35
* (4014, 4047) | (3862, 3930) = 1.47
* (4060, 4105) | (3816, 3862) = 1.79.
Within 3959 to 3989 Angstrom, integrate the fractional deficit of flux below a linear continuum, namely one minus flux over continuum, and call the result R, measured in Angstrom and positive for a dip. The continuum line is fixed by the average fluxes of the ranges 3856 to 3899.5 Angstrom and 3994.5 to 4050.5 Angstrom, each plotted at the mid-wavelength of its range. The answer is 7.3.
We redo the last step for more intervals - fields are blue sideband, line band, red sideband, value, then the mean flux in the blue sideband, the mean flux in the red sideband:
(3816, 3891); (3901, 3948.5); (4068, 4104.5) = 2.9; 16.5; 24.9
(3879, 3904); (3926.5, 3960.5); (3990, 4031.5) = 7.2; 18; 26.2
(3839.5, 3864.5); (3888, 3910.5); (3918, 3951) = -3.4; 17.1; 16.4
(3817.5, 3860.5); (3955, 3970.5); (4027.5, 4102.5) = 3.6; 15.5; 25.2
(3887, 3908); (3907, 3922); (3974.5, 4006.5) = -1.0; 18.7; 24.1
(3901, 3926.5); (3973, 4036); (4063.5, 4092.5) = -3.8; 20.3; 25.7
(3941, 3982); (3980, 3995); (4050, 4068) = -2.8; 17.9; 25.4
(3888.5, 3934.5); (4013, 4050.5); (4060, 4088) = -3.8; 18.4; 25.3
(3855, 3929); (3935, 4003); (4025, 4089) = 6.7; 18.6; 25.5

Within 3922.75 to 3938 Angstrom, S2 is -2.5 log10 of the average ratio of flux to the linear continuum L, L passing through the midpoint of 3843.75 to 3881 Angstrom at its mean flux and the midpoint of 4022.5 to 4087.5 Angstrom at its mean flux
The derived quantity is 0.43 mag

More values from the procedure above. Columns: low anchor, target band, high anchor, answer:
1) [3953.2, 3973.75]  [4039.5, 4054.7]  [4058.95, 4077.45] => -0.14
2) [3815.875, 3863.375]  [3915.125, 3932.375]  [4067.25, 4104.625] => 0.10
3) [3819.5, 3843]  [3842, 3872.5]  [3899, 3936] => -0.17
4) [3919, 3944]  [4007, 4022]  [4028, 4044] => -0.14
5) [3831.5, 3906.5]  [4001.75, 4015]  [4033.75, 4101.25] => -0.16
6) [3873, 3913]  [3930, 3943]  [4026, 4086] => 0.46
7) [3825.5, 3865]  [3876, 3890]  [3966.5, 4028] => 0.04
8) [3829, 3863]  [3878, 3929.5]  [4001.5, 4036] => 0.01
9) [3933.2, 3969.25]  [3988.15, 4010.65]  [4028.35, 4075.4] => -0.23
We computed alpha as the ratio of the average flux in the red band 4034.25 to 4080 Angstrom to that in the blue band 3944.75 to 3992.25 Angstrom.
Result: 1.32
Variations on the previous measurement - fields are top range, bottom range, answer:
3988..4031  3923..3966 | 1.54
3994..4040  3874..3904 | 1.45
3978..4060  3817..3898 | 1.53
